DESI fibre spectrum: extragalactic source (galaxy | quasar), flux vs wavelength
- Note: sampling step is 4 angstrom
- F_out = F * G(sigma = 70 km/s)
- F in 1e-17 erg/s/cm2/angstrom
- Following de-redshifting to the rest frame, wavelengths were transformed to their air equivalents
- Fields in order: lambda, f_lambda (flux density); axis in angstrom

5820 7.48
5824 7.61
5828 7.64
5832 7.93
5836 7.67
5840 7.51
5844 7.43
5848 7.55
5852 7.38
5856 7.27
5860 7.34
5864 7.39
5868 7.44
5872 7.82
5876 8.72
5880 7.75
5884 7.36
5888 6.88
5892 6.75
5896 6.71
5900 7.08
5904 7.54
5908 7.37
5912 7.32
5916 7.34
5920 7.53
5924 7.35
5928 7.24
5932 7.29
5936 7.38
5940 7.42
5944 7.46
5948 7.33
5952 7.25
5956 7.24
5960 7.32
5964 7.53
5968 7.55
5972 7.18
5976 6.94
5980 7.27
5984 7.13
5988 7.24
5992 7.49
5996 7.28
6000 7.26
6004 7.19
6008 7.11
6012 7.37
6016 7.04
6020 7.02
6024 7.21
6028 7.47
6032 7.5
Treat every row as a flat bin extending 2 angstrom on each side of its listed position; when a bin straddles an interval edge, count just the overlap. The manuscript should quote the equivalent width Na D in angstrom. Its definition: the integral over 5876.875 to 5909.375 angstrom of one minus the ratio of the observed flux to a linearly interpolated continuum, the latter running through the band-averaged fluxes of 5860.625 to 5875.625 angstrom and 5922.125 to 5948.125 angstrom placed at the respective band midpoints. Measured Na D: 1.4 angstrom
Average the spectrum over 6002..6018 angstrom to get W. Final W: 7.18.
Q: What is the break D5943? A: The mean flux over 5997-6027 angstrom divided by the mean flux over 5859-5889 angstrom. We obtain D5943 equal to 0.9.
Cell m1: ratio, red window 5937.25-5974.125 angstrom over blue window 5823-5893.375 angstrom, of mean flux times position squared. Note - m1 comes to 1.0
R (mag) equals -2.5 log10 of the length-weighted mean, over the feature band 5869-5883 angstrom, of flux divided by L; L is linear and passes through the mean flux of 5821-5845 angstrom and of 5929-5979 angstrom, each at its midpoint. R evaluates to -0.066 mag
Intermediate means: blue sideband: 7.63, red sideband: 7.32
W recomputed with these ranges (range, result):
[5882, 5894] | 7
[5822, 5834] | 7.73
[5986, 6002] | 7.32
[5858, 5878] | 7.74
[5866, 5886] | 7.82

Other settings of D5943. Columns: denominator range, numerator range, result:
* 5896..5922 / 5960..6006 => 1.00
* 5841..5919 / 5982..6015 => 0.98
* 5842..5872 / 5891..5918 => 0.97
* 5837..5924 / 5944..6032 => 0.98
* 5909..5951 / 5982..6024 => 0.98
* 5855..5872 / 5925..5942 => 0.99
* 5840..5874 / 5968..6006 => 0.97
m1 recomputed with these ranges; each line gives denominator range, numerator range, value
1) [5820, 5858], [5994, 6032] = 1.02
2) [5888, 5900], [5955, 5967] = 1.11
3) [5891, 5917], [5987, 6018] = 1.05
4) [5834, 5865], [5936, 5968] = 1.03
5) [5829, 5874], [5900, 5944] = 1.00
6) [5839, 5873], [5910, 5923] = 1.01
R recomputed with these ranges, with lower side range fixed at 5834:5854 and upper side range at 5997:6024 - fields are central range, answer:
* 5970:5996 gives 0.00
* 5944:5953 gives -0.01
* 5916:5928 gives -0.01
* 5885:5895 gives 0.08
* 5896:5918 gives 0.02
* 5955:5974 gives -0.02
